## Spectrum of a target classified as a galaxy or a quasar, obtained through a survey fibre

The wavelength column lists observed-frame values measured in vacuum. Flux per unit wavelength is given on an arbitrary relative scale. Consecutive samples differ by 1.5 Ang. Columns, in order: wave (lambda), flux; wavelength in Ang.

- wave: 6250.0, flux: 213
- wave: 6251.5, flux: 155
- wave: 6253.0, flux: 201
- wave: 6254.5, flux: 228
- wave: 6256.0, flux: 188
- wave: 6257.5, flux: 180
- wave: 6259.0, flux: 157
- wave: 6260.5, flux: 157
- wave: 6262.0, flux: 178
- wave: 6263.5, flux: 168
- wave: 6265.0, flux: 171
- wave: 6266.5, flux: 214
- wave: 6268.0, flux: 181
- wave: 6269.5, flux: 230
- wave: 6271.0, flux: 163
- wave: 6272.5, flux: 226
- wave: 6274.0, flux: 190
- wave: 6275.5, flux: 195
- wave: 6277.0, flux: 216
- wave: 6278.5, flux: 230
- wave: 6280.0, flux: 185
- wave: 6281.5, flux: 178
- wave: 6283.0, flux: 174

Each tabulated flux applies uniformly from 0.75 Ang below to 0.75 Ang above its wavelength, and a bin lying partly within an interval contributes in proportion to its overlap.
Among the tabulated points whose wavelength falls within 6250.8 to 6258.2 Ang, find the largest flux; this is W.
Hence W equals 228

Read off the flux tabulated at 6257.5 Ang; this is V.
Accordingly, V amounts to 180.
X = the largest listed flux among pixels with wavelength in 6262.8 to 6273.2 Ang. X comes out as 230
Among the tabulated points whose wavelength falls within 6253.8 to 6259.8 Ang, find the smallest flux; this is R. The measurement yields 157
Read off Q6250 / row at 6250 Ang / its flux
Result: 213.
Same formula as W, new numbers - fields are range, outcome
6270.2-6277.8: 226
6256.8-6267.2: 214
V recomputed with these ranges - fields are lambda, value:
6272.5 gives 226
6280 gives 185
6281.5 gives 178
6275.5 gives 195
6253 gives 201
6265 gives 171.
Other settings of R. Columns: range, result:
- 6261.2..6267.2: 168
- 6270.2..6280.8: 163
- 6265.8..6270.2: 181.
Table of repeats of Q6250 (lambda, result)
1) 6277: 216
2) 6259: 157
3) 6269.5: 230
